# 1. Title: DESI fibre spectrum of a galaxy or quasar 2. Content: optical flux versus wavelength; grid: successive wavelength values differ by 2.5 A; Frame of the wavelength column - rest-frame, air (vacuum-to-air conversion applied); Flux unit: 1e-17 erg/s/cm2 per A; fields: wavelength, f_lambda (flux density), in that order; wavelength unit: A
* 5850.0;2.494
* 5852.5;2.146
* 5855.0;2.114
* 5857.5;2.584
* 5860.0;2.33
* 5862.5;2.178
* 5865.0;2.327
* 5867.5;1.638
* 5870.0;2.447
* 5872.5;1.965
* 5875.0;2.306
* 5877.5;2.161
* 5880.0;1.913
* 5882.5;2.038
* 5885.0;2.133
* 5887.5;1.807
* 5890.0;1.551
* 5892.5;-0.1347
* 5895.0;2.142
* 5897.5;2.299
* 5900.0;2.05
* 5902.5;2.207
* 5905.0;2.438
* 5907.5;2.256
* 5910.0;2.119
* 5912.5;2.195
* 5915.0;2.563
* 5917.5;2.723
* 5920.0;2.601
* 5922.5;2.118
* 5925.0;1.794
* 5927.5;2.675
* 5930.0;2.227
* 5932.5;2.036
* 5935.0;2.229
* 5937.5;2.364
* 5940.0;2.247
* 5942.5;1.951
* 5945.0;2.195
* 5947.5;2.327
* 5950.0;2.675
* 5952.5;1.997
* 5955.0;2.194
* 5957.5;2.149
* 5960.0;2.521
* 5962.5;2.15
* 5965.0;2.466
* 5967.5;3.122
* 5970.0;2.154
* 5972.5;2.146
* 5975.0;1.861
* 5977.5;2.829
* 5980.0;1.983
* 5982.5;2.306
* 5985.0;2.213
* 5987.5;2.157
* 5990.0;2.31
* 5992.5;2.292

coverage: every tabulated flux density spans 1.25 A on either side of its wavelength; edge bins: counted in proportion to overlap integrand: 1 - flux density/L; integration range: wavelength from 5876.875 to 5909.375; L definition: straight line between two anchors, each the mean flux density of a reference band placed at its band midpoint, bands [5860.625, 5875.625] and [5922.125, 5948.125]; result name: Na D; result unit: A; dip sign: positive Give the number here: 3.8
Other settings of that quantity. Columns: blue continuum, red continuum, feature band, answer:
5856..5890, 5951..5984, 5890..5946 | 1.8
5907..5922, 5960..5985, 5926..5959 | 1.7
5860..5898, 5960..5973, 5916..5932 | -1.2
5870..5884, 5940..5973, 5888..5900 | 3.4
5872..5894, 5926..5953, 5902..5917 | -2.5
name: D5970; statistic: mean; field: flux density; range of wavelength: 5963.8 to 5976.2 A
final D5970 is 2.35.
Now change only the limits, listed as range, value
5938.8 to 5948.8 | 2.18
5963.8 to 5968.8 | 2.79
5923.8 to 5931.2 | 2.23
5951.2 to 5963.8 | 2.21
